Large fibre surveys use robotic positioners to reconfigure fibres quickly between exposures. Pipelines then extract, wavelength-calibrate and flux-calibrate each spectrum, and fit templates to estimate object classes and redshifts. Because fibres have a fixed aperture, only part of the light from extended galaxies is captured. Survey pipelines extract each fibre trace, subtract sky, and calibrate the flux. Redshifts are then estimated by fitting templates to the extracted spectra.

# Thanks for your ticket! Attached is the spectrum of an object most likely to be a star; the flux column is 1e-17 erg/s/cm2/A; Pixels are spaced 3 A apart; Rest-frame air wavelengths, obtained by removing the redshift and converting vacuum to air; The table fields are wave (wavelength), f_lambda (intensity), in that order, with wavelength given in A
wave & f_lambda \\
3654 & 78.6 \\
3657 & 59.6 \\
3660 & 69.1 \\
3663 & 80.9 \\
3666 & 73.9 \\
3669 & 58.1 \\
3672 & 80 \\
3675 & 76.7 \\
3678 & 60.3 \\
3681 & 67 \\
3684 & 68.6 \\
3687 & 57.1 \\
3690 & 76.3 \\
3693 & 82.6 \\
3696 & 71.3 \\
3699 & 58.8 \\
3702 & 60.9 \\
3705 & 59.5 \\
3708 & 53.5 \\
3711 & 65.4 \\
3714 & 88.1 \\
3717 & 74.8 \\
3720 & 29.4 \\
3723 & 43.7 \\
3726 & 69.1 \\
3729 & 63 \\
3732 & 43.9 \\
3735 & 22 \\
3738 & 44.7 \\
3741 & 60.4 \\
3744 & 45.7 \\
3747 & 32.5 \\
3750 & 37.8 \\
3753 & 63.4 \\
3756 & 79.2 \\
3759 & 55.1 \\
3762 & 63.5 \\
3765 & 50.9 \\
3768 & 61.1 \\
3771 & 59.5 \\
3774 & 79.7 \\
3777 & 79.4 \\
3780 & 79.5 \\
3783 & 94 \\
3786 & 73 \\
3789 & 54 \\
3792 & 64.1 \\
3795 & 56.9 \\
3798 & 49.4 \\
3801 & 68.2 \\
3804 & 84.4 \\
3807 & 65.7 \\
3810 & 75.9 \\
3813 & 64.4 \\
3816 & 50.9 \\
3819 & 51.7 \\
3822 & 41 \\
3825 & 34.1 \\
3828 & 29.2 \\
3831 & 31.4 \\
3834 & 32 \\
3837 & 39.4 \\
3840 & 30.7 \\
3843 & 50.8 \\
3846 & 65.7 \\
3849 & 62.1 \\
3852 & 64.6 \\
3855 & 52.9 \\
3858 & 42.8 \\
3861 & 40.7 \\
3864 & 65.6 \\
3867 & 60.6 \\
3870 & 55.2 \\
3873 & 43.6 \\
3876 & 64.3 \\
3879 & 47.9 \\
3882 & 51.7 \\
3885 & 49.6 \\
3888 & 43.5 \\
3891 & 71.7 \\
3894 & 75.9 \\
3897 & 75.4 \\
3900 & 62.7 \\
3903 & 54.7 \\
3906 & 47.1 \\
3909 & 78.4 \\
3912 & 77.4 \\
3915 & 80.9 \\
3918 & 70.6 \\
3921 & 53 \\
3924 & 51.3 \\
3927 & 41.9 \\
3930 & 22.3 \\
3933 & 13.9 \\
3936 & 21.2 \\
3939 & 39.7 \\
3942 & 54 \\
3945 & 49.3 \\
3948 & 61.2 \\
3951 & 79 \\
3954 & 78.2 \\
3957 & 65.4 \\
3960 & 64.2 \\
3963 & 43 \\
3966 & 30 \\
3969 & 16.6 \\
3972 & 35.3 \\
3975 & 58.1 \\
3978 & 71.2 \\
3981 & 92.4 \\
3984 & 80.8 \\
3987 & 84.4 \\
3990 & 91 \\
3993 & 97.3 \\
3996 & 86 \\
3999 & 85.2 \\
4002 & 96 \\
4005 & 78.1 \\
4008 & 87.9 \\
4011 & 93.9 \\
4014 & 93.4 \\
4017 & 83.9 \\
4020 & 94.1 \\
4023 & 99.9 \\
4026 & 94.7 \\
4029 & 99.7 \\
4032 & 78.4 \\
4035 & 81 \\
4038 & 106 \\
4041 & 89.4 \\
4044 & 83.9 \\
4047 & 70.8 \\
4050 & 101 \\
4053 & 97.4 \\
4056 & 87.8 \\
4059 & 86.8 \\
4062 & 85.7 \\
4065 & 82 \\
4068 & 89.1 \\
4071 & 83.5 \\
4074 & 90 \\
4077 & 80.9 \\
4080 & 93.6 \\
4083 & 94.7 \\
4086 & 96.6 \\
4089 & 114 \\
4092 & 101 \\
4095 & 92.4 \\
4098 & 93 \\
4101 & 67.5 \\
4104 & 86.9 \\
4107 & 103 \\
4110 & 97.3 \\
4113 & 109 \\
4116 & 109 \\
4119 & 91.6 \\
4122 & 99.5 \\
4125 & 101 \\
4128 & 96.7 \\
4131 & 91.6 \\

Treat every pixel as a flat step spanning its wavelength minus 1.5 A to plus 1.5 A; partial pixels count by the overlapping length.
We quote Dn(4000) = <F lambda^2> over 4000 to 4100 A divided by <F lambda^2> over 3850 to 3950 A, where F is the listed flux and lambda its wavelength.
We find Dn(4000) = 1.81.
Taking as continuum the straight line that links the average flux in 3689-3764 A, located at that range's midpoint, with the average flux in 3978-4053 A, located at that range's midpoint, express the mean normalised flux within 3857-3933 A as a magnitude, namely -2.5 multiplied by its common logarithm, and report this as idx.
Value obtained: 0.32 mag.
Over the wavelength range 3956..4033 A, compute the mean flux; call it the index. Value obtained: 77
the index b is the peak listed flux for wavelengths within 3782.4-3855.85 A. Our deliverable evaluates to 94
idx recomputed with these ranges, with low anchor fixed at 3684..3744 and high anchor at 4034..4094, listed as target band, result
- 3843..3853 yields 0.15 mag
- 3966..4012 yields 0.12 mag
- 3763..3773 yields 0.10 mag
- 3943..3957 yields 0.21 mag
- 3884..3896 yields 0.22 mag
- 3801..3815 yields -0.06 mag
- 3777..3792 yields -0.14 mag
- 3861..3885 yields 0.33 mag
